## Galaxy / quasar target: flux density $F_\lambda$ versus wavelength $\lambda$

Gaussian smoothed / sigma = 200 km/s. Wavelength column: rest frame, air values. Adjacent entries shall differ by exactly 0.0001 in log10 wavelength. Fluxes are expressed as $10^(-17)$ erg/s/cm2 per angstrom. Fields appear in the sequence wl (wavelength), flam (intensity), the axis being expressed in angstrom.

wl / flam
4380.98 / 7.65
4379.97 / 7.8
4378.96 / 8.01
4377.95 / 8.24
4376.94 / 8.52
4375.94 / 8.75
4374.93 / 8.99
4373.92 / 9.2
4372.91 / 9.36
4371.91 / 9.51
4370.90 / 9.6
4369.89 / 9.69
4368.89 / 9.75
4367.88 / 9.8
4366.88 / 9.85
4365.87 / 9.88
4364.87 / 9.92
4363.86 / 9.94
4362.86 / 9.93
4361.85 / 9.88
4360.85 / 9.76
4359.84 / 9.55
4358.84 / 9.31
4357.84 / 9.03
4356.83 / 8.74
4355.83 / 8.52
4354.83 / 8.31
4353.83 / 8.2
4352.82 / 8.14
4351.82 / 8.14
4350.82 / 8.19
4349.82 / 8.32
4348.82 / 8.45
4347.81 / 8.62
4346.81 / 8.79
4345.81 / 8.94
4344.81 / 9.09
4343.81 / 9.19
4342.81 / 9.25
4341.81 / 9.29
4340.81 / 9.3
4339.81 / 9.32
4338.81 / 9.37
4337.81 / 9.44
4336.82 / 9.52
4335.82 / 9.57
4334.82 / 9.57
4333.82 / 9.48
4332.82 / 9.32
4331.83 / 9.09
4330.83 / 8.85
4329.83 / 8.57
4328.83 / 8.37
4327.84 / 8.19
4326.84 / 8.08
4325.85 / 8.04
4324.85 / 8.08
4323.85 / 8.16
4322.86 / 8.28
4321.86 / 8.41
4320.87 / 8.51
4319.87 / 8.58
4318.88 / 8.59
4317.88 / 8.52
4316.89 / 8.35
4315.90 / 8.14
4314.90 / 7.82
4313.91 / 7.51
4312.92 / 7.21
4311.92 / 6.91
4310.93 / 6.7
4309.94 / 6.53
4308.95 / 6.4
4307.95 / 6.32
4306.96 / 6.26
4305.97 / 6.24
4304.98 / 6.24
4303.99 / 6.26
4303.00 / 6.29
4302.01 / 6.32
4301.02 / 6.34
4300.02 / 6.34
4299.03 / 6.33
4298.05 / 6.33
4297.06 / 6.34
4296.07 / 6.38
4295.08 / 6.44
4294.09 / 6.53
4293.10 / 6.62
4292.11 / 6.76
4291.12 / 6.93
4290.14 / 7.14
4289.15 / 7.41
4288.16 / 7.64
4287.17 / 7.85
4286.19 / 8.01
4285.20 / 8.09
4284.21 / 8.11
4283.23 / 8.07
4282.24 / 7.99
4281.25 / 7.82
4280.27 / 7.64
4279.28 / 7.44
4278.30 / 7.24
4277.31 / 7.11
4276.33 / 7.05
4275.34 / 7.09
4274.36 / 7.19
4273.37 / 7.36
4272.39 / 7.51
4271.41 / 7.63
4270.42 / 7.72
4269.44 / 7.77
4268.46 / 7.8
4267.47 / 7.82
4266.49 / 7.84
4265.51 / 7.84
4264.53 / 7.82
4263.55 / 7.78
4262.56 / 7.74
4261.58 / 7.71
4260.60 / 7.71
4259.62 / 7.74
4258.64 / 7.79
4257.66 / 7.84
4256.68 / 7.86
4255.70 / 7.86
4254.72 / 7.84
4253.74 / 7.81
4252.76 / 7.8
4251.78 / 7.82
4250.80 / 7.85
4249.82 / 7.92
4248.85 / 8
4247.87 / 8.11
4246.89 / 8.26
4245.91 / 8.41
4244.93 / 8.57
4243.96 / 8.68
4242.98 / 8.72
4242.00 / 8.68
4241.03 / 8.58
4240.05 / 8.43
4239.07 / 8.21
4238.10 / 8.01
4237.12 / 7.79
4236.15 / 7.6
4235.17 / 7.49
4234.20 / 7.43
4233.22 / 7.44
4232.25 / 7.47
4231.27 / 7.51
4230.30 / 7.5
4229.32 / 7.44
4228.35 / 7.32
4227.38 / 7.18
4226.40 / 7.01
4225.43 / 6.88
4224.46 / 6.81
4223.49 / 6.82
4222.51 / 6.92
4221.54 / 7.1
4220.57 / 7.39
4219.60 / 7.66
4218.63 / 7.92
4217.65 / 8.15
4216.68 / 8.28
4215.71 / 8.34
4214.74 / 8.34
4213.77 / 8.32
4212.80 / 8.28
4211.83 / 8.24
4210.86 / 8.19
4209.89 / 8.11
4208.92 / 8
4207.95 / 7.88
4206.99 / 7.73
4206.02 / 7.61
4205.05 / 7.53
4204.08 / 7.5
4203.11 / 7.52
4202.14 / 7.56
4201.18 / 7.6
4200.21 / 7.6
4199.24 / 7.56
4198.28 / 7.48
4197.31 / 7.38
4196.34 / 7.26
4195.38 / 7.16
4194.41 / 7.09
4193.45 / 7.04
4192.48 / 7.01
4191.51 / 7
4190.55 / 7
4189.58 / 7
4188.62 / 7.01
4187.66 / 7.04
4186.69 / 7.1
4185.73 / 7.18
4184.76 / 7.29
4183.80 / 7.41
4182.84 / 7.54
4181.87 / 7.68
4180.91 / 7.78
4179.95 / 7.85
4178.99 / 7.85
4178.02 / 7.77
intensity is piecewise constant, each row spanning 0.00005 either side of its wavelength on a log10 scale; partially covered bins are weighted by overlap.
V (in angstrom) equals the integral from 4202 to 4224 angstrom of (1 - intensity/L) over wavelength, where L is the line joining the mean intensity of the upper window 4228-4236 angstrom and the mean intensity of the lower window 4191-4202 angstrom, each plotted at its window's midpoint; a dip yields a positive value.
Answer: -1.3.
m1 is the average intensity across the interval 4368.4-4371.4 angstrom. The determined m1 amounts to 9.69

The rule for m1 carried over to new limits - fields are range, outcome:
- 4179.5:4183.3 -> 7.71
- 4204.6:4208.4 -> 7.7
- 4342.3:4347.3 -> 9.06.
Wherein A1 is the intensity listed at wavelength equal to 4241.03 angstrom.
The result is 8.58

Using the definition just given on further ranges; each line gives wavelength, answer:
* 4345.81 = 8.94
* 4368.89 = 9.75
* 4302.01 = 6.32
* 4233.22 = 7.44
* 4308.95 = 6.4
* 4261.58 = 7.71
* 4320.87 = 8.51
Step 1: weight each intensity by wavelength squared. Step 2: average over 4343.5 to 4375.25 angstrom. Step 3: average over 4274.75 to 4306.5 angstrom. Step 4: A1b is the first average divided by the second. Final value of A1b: 1.3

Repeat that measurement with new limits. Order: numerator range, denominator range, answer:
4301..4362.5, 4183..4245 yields 1.15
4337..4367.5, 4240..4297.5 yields 1.23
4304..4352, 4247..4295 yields 1.12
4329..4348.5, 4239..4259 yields 1.17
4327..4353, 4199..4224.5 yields 1.22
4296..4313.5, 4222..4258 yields 0.85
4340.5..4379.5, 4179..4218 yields 1.29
